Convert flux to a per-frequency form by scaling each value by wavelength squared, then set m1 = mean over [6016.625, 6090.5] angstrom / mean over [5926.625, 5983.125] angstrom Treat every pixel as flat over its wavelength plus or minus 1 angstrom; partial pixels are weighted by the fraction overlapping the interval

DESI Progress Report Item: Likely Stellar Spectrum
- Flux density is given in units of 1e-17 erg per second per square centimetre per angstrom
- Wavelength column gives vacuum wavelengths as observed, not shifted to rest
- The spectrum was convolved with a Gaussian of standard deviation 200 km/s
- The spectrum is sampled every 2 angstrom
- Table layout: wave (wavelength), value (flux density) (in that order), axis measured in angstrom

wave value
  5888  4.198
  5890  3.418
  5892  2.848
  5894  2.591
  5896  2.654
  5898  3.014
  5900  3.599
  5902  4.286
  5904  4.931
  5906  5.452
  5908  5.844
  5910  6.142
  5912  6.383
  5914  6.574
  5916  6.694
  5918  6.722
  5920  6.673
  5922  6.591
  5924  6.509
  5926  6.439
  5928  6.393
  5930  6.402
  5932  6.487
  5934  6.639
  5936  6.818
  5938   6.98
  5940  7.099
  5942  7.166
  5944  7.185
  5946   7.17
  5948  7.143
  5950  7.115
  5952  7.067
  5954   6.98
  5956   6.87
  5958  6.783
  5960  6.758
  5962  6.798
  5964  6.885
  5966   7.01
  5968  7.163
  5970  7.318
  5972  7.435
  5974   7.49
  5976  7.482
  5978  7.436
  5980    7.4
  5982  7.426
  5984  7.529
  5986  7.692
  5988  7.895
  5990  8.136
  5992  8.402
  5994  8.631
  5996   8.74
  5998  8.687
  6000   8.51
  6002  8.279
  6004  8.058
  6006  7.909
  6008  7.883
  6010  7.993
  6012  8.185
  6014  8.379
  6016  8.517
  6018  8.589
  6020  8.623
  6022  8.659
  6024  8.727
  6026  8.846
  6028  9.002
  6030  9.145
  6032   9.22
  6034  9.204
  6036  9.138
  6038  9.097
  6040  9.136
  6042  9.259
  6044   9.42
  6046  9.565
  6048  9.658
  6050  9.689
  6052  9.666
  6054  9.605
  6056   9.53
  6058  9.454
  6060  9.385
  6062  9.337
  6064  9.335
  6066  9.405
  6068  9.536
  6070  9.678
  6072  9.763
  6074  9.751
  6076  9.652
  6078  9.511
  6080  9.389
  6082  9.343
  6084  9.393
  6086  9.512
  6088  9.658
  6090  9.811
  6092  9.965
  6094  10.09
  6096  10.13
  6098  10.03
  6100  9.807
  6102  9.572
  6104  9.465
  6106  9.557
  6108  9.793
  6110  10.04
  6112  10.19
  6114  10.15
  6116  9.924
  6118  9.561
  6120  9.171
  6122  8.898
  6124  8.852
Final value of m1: 1.4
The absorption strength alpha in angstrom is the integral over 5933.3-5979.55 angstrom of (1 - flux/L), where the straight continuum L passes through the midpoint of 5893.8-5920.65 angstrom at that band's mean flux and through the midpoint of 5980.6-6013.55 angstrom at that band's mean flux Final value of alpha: -2.2 angstrom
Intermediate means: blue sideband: 5.17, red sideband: 8.12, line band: 7.08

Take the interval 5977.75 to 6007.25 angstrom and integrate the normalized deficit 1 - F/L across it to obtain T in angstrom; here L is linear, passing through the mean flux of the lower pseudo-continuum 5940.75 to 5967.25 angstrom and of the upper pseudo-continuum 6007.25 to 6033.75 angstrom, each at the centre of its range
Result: -0.5 angstrom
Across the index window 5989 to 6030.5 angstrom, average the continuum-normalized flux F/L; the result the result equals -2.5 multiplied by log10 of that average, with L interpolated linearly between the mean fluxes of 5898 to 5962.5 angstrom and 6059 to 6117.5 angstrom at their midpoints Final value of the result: -0.05 mag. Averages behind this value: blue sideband 6.4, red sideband 9.69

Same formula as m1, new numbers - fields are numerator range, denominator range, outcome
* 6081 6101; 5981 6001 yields 1.24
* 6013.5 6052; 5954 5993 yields 1.26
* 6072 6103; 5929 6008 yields 1.36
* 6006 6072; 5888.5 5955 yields 1.61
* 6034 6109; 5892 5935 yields 1.83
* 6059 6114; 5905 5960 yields 1.52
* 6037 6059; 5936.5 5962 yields 1.39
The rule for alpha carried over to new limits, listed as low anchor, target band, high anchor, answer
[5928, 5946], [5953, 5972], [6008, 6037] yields 1.08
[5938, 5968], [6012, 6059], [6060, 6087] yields -2.14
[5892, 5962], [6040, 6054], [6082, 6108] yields -1.33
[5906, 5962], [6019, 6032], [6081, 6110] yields -0.68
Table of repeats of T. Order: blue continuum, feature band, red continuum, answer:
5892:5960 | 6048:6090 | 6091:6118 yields -1.9 angstrom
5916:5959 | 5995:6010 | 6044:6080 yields -0.1 angstrom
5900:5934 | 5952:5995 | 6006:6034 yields 0.4 angstrom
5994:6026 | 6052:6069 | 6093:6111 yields -0.5 angstrom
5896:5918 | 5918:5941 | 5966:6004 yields -2.5 angstrom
